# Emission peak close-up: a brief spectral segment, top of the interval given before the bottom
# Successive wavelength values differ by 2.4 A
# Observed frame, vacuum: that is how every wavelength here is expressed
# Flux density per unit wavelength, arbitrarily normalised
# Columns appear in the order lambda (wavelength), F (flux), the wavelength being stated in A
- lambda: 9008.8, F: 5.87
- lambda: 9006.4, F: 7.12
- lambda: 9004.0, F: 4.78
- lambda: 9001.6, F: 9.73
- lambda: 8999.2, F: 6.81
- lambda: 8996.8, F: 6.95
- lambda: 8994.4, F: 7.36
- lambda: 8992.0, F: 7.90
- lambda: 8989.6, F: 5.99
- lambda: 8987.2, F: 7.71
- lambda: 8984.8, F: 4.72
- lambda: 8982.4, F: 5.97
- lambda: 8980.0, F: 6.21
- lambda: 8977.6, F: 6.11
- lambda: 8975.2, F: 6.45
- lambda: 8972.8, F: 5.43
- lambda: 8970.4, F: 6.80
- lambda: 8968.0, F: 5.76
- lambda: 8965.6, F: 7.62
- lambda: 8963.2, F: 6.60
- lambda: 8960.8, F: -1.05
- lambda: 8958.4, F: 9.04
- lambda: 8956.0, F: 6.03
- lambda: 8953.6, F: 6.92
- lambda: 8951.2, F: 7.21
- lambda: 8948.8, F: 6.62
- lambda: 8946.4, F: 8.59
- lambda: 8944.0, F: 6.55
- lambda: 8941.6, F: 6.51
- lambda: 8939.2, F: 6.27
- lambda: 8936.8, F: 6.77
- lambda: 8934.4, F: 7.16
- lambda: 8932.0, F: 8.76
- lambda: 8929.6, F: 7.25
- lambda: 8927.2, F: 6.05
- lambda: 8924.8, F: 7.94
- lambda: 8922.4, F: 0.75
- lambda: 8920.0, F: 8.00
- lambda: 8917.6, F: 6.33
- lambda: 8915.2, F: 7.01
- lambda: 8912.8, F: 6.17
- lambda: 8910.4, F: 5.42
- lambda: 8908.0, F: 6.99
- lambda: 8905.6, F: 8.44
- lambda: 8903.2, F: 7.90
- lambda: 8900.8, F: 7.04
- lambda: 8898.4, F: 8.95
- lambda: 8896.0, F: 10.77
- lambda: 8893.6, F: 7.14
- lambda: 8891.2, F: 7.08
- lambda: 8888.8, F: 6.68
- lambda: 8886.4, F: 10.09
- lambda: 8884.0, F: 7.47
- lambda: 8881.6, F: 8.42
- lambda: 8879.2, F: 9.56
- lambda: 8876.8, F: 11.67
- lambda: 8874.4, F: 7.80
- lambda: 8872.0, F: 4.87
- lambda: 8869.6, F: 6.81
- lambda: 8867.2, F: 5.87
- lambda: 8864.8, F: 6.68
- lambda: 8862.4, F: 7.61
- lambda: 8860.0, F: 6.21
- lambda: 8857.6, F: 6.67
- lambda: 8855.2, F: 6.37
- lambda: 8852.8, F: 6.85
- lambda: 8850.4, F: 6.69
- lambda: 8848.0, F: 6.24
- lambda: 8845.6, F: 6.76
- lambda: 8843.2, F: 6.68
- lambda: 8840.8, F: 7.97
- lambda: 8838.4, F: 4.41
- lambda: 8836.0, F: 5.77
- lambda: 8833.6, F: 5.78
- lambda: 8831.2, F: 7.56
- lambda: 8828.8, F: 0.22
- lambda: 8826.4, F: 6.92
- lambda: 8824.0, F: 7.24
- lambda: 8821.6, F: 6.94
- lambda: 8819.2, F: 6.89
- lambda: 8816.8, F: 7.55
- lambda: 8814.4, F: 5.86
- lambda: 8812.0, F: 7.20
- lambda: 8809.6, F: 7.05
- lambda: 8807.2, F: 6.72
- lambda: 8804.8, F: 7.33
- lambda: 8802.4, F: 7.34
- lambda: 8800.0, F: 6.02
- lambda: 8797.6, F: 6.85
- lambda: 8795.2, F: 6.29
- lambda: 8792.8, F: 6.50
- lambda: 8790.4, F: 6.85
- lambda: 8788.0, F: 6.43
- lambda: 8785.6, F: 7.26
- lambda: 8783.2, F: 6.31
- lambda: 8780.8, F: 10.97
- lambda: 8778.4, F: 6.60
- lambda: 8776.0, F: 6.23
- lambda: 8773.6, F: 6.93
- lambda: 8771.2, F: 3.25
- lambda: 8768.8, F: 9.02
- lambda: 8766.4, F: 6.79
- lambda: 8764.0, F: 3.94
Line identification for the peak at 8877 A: [S II]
